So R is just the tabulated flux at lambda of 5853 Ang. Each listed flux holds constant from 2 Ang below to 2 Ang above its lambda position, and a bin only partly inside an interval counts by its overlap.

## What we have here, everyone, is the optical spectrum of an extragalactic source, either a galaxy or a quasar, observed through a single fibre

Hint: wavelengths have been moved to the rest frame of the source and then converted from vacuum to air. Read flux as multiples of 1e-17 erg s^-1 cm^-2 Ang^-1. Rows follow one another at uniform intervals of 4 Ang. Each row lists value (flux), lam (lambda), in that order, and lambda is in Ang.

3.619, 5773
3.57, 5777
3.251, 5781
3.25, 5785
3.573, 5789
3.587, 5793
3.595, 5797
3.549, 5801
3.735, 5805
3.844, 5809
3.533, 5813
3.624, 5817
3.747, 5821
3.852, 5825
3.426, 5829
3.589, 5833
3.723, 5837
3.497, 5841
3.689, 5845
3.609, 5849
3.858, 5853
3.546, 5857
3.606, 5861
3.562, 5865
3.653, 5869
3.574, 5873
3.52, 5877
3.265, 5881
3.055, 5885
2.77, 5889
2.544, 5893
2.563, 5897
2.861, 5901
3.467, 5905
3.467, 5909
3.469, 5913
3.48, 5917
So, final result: 3.858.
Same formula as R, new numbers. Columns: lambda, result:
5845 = 3.689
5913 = 3.469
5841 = 3.497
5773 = 3.619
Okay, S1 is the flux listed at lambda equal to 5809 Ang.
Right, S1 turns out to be 3.844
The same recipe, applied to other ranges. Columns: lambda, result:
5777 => 3.57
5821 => 3.747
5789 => 3.573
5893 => 2.544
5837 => 3.723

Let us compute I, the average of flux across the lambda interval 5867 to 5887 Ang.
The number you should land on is 3.41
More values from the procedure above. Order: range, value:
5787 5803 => 3.58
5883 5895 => 2.79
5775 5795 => 3.45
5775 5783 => 3.41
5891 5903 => 2.66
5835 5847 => 3.64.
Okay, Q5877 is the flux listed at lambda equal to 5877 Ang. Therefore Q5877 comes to 3.52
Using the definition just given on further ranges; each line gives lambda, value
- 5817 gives 3.624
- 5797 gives 3.595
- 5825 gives 3.852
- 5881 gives 3.265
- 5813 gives 3.533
